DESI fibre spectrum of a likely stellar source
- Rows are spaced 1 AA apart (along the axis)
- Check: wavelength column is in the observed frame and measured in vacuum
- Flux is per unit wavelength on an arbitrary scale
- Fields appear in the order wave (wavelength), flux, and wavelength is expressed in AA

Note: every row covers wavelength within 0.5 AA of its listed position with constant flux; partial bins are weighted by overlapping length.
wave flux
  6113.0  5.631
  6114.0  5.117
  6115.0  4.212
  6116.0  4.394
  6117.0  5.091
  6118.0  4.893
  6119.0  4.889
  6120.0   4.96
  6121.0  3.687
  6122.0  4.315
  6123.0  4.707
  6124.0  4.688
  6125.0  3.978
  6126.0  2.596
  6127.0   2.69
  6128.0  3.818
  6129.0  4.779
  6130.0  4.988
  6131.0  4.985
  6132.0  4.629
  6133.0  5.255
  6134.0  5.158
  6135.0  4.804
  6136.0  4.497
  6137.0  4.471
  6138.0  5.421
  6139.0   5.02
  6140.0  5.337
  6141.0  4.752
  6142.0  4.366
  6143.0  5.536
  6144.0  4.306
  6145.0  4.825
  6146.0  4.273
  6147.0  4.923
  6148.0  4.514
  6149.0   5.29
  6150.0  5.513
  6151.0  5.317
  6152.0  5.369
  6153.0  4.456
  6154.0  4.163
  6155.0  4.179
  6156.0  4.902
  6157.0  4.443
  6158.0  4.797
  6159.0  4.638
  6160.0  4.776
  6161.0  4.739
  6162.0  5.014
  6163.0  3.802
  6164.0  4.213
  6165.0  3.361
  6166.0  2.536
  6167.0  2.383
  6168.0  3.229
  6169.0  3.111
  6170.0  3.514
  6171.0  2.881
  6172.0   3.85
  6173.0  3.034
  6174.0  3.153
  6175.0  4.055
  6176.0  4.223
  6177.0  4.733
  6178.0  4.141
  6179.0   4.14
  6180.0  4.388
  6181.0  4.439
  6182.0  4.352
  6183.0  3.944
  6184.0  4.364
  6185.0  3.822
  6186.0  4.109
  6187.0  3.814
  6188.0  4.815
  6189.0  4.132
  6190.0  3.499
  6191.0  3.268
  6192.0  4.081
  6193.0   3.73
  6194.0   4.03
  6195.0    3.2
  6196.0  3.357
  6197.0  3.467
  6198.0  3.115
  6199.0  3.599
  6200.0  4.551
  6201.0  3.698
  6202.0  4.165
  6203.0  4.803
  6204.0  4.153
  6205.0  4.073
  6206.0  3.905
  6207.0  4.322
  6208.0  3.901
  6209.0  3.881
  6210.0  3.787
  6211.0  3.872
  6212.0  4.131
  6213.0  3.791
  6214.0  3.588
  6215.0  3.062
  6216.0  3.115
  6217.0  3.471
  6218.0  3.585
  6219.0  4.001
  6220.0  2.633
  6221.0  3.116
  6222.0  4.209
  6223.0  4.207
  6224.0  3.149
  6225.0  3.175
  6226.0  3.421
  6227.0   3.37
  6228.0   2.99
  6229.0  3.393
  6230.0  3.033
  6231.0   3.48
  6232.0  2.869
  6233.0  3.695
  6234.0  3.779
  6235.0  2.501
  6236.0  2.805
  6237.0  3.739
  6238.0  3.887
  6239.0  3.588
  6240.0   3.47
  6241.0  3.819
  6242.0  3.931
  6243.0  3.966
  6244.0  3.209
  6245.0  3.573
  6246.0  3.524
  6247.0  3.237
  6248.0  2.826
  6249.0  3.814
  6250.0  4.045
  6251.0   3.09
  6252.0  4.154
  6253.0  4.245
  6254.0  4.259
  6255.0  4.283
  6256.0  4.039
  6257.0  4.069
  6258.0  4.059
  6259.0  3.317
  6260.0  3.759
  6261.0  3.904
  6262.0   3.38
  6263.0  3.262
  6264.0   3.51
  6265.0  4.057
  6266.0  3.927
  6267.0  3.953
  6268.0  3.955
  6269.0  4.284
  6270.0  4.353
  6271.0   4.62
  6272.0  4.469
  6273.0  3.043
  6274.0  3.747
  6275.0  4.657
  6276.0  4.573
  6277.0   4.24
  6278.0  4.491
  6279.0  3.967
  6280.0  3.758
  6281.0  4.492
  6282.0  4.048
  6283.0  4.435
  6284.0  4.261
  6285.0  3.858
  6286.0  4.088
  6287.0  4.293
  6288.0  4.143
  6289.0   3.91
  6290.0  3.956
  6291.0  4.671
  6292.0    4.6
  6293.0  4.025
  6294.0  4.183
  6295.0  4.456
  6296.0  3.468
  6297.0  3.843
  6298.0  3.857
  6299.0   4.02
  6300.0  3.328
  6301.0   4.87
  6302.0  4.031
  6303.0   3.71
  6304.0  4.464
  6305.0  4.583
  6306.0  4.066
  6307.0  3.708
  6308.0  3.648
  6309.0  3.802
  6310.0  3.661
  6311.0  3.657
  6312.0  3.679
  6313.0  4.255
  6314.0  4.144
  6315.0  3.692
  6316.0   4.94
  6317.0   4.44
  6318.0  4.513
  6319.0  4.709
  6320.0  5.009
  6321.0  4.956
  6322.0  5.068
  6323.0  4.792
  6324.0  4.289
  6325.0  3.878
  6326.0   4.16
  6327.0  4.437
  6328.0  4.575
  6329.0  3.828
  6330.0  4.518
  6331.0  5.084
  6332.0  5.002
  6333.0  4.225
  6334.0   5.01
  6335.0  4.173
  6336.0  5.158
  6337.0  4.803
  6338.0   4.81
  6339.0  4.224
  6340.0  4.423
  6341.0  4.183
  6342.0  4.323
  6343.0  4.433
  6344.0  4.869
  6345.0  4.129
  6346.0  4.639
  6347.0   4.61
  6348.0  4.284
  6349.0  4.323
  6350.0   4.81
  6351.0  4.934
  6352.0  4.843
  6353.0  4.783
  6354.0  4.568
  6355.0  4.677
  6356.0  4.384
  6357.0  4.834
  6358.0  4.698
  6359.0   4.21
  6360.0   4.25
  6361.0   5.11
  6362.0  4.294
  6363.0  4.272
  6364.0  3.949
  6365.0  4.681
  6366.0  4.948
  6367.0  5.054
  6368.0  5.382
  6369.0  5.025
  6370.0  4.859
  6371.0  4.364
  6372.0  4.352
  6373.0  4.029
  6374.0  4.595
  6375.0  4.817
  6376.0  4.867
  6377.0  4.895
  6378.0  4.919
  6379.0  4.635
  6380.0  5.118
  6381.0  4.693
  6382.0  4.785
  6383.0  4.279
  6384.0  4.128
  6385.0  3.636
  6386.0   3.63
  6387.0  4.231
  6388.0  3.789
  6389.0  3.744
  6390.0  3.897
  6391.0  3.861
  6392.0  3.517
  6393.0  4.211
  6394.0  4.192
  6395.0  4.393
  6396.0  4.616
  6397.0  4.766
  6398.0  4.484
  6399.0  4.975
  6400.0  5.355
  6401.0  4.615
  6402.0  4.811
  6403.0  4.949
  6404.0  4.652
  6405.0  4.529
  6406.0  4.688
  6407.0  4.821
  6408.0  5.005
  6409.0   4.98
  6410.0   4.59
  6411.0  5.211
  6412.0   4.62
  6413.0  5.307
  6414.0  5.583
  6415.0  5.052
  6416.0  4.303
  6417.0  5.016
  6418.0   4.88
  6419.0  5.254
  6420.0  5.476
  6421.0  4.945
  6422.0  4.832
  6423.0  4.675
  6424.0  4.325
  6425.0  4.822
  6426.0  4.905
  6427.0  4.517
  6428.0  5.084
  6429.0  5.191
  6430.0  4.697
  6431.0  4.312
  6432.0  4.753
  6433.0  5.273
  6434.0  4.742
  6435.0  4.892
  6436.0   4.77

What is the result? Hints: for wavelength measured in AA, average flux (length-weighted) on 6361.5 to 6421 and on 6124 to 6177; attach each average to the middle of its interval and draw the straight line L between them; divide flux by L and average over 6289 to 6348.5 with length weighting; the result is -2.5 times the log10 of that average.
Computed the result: 0.05 mag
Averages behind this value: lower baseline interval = 4.33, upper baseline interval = 4.62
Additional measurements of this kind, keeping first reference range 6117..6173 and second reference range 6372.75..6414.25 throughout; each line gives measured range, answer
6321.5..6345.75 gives 0.000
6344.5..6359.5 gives -0.012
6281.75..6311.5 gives 0.112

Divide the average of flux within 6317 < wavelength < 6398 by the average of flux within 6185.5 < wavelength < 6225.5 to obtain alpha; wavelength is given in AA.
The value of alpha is 1.20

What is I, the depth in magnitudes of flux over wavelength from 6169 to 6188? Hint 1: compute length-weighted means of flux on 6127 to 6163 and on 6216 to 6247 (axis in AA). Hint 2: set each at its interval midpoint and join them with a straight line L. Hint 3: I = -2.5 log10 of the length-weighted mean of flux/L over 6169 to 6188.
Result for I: 0.08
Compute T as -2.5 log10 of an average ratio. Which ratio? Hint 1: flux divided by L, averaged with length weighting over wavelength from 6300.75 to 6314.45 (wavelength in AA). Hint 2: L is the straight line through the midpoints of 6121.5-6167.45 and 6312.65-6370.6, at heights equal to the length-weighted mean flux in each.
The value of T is 0.14 mag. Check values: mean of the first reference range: 4.51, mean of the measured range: 4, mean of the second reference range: 4.58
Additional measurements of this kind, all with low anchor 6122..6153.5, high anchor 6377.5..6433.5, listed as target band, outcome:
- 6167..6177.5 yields 0.308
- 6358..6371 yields -0.001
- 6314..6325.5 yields 0.026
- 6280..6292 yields 0.115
